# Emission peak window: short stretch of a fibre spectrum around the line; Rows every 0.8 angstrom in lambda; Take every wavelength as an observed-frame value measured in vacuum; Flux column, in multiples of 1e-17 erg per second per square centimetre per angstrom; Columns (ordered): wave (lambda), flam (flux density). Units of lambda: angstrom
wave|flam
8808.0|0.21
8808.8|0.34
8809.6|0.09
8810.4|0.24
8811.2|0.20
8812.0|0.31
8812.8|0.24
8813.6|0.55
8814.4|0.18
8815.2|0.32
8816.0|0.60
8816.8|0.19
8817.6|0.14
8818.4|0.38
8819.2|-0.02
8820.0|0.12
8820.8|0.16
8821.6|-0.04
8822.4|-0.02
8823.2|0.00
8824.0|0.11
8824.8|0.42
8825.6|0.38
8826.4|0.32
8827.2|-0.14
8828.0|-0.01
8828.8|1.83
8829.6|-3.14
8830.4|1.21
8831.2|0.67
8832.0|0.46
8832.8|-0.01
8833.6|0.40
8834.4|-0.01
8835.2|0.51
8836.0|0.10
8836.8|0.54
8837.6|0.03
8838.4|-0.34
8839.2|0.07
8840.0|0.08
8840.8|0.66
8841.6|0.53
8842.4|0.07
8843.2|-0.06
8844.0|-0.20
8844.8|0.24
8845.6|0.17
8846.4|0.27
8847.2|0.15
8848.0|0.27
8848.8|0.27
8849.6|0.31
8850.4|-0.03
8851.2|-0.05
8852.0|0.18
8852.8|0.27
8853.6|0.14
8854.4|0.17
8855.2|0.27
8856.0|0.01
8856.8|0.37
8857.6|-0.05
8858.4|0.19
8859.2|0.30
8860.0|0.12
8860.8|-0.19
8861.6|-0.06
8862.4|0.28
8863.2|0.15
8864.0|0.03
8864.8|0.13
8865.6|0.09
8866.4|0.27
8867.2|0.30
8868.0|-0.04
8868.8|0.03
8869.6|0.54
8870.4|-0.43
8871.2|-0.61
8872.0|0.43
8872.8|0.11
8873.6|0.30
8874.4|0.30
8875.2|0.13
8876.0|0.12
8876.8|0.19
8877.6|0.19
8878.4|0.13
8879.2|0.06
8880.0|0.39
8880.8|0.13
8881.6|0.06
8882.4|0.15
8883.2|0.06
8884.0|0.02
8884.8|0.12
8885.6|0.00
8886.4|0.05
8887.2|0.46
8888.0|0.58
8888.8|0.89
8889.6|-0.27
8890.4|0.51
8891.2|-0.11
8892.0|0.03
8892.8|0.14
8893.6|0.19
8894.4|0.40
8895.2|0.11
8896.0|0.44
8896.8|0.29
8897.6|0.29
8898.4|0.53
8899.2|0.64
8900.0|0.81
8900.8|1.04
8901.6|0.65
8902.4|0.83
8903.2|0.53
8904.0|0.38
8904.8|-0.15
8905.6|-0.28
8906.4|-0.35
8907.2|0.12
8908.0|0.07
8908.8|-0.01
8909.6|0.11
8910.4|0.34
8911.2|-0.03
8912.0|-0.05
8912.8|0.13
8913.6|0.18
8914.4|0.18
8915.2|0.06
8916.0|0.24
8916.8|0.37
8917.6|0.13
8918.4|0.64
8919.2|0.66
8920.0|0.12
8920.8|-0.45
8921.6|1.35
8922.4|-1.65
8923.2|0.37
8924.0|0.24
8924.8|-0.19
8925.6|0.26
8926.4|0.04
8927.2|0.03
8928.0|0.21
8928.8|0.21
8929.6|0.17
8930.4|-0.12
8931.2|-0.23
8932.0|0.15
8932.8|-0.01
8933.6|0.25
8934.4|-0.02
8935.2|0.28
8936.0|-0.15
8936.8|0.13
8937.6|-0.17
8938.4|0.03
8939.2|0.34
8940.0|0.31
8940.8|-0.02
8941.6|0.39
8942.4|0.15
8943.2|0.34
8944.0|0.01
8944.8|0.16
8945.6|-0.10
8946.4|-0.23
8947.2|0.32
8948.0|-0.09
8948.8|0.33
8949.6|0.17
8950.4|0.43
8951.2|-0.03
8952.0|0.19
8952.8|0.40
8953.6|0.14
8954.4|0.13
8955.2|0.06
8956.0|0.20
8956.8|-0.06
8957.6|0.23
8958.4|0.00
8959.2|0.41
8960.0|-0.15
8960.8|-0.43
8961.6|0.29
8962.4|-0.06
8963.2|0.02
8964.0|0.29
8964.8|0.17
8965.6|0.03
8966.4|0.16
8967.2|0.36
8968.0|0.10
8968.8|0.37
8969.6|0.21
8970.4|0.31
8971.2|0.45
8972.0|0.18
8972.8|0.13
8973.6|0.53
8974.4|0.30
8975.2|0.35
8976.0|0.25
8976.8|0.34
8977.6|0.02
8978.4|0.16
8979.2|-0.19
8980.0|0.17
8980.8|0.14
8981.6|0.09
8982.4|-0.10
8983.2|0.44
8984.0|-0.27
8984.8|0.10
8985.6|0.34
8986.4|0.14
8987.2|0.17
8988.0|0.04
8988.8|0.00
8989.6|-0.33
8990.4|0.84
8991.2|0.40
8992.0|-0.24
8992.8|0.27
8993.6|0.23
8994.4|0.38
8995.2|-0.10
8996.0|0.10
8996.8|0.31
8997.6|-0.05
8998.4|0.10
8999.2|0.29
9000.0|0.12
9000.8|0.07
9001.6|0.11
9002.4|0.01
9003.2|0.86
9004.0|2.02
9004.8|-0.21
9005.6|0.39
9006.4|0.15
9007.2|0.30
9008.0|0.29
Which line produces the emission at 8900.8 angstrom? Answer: [O III]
